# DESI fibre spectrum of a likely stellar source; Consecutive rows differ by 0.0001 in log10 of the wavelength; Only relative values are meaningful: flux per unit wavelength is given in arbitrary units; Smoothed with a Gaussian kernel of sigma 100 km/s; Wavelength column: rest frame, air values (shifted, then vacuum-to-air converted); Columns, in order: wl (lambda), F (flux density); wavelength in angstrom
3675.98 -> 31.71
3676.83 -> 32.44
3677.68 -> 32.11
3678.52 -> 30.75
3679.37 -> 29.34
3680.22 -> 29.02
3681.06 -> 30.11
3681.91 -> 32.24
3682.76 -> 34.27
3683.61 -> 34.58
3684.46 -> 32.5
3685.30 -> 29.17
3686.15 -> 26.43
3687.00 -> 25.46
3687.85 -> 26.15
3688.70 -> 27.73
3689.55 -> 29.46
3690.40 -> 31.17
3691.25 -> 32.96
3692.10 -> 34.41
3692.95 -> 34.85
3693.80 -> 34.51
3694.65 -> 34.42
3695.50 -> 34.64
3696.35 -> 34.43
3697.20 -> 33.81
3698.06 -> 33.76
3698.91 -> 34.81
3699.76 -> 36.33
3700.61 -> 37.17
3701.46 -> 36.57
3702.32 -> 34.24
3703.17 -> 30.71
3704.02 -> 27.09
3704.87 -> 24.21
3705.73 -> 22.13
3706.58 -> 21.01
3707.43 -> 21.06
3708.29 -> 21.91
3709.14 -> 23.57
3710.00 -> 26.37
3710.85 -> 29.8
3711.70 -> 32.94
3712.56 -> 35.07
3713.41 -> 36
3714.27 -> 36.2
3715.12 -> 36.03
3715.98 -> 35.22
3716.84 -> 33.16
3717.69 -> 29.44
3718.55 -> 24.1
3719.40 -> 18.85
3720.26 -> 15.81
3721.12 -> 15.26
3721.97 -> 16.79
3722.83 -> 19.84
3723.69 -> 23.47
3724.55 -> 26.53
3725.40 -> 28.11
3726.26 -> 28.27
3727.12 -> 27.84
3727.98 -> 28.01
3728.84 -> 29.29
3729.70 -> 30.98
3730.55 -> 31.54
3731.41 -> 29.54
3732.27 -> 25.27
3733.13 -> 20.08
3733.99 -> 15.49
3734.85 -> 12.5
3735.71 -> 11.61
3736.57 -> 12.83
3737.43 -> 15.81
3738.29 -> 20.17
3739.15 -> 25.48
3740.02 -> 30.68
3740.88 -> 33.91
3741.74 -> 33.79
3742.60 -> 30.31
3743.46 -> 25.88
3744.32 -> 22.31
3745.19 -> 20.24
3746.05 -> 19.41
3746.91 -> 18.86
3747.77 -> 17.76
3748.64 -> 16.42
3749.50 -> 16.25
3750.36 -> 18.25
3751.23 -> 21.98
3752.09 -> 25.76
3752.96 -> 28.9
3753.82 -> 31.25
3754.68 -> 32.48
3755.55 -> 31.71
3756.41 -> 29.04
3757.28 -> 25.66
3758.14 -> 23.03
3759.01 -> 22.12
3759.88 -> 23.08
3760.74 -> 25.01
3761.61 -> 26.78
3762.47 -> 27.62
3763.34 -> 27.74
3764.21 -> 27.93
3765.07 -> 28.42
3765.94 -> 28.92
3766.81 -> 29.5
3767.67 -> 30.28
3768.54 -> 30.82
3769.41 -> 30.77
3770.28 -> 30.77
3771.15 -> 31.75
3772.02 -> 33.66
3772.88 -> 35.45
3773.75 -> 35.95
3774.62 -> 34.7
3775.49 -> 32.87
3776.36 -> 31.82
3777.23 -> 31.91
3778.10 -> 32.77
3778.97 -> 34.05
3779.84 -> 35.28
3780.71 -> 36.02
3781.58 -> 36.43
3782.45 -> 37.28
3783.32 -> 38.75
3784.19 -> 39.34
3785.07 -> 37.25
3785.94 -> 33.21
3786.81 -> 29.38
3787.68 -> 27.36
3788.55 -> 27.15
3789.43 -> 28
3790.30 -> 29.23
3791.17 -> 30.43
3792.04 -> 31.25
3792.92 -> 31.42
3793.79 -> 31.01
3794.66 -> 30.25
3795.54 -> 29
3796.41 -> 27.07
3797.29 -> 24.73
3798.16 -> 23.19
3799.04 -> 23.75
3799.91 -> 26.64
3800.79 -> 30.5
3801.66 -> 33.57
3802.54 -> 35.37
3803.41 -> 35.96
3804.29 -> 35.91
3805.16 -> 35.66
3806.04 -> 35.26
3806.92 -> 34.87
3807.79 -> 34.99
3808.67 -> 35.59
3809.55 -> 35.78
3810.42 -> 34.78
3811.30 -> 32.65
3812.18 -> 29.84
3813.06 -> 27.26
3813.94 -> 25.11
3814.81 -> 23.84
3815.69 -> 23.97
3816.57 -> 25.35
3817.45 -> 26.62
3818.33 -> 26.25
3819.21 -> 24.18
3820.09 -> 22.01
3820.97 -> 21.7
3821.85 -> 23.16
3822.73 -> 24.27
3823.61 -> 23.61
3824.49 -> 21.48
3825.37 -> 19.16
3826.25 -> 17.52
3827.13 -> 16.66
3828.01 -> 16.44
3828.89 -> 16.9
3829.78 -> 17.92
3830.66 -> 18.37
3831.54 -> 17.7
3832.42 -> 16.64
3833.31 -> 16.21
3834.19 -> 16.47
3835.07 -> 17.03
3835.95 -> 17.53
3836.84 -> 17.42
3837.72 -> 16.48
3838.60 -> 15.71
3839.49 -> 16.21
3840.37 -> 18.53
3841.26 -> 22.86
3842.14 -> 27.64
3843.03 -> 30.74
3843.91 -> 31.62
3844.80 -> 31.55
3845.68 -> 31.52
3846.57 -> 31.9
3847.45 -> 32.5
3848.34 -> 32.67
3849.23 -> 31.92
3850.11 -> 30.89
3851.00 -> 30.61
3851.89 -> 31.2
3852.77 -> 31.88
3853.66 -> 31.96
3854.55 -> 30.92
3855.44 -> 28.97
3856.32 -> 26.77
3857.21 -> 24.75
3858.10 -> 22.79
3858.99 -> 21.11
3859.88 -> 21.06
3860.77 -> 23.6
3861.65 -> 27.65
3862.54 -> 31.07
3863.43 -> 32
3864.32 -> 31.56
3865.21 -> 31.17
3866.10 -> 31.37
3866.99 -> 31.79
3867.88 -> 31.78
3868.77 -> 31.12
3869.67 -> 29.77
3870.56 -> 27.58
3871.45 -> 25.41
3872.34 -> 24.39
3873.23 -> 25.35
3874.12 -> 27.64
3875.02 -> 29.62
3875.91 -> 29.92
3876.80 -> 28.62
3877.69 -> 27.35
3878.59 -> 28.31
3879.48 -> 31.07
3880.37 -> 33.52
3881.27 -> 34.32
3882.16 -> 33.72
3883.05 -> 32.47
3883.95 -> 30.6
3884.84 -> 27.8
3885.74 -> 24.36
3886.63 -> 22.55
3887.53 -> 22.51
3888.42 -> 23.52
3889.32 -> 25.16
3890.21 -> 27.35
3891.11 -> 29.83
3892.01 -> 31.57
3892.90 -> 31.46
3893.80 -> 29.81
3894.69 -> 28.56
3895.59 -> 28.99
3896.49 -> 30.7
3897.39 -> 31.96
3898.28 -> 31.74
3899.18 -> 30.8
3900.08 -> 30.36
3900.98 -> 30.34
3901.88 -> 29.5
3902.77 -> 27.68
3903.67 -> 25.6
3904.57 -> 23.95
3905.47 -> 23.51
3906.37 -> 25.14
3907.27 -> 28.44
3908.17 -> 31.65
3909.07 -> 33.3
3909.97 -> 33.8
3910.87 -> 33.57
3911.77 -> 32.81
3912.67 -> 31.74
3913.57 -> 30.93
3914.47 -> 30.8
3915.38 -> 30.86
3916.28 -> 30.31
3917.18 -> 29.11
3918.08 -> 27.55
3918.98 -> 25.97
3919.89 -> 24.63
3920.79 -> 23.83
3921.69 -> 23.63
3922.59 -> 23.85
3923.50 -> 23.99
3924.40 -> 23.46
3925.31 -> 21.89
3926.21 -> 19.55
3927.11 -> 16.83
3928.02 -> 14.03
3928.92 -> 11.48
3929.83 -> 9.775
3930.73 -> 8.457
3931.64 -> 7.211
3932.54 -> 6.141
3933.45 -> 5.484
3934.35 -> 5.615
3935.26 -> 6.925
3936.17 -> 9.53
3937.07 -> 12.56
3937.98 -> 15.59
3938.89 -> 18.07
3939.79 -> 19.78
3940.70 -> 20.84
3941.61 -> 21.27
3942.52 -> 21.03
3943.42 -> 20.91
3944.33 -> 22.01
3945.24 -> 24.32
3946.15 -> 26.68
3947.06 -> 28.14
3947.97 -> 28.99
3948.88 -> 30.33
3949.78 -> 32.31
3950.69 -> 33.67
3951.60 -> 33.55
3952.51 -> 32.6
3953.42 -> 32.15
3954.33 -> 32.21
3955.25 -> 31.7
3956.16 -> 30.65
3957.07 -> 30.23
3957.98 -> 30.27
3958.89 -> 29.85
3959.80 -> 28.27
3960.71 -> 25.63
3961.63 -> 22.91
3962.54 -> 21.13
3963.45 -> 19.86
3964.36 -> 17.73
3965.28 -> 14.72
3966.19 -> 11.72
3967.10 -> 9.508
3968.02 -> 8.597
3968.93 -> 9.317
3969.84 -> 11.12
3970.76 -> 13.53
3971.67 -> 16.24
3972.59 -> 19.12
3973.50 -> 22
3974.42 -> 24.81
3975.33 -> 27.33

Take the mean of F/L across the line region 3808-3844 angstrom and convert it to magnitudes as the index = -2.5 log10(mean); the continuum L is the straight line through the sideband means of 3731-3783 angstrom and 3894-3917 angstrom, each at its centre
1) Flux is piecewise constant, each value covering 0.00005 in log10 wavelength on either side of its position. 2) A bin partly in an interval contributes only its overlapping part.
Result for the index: 0.240 mag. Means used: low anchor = 26.9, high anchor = 29.9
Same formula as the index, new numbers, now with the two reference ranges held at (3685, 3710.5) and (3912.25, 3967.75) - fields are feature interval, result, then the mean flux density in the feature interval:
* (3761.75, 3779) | -0.133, 31.3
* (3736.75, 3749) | 0.214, 23.5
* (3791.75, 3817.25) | -0.149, 30.5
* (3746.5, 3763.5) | 0.153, 24.4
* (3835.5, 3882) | -0.128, 27.8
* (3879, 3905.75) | -0.214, 28.9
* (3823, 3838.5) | 0.394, 17.9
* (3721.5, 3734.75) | 0.160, 25.1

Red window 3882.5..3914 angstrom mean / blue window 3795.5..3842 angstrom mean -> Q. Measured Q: 1.18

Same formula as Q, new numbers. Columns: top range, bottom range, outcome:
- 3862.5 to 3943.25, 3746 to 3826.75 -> 0.88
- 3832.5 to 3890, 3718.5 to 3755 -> 1.17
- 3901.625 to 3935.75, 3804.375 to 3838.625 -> 0.95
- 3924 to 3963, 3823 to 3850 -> 0.97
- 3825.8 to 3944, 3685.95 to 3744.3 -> 0.90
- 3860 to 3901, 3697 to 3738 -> 1.10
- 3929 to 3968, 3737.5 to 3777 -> 0.77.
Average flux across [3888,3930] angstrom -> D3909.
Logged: 27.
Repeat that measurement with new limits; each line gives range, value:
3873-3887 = 29.3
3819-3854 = 23.2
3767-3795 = 32.7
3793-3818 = 30.3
